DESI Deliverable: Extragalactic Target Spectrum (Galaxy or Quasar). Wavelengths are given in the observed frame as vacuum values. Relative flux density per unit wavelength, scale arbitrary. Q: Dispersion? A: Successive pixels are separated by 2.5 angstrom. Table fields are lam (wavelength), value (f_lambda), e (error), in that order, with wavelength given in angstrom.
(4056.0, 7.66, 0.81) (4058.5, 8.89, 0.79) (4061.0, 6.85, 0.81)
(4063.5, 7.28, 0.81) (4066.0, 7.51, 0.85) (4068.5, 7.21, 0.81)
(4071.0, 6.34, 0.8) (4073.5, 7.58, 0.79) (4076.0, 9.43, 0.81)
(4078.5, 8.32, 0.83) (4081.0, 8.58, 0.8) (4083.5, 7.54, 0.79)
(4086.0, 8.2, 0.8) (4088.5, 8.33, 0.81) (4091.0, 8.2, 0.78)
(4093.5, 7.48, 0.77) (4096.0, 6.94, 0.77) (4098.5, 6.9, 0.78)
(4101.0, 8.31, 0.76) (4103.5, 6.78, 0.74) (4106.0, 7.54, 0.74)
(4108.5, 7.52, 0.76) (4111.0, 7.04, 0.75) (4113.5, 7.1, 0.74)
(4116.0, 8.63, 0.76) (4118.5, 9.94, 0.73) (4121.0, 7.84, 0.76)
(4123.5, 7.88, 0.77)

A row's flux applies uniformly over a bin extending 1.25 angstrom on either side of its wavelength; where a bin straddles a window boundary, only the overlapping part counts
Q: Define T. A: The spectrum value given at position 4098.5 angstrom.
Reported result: 6.9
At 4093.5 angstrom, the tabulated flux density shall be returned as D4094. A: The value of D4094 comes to 7.48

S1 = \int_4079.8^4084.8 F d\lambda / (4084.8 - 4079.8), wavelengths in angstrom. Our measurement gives 8.06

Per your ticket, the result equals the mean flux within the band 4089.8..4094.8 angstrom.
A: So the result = 7.83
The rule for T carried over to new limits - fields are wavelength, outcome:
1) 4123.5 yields 7.88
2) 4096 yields 6.94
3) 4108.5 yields 7.52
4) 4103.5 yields 6.78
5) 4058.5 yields 8.89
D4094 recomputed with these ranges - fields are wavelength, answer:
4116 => 8.63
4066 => 7.51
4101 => 8.31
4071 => 6.34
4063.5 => 7.28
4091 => 8.2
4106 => 7.54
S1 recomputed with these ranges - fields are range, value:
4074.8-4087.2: 8.41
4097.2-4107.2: 7.38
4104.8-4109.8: 7.52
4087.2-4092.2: 8.27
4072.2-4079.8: 8.43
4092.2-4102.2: 7.41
